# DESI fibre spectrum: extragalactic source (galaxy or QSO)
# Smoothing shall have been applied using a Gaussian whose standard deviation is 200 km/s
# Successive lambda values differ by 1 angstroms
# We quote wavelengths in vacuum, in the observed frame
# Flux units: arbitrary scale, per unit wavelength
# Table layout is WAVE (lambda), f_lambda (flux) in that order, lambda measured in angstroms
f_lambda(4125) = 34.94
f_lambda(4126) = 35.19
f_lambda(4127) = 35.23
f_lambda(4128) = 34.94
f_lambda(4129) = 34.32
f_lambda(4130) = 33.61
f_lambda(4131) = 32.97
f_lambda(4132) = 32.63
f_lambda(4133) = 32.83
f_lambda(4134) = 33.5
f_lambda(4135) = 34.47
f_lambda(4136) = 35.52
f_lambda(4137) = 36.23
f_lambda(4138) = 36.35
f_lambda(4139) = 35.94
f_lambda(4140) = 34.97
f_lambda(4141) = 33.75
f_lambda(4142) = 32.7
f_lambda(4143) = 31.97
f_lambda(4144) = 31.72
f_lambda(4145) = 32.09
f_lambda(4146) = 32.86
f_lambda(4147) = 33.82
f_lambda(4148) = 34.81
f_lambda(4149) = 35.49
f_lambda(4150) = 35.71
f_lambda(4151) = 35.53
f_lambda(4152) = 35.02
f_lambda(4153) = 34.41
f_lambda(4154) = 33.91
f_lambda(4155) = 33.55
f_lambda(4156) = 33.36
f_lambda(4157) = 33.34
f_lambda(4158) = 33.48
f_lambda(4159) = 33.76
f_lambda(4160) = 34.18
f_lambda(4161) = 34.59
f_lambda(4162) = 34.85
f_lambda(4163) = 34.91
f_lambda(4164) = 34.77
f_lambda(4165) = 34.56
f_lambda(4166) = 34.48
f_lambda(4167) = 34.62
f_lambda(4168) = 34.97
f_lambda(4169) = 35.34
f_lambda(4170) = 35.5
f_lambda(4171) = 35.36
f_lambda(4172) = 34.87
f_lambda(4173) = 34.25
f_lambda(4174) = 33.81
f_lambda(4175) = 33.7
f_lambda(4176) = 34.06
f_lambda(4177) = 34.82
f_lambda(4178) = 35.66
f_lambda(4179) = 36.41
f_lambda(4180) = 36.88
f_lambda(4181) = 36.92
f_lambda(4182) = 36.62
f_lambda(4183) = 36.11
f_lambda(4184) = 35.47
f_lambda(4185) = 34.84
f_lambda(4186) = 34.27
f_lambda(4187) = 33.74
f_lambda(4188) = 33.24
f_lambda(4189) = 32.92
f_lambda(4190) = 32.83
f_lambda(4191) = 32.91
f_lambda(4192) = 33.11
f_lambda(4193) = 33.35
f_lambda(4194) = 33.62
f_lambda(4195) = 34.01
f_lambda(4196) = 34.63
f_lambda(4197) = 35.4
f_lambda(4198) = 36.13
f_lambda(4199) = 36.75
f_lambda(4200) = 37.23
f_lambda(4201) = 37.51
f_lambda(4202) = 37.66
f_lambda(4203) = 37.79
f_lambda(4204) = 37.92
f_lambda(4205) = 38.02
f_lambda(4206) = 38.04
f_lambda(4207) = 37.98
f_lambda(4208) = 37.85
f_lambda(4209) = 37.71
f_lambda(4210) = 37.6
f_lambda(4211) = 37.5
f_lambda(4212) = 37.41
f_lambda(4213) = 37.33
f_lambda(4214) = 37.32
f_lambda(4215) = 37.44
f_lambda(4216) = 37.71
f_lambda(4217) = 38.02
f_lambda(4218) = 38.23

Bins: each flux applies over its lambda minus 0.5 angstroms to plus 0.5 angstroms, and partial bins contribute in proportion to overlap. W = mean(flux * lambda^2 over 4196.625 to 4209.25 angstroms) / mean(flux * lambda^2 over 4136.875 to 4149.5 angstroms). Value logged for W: 1.1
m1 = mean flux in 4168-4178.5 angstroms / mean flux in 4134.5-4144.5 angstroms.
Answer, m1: 1.0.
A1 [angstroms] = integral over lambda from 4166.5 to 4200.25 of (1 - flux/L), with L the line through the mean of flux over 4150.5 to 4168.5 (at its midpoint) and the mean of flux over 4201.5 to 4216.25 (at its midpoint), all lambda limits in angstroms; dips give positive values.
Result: 1.1 angstroms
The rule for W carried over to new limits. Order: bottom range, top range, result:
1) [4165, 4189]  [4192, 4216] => 1.06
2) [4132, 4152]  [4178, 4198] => 1.04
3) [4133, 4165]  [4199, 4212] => 1.13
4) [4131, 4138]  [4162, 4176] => 1.03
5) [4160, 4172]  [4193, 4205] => 1.05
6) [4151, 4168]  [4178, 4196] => 1.02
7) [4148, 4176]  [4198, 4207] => 1.11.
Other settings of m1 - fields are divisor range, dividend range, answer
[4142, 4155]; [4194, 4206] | 1.08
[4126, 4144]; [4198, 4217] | 1.10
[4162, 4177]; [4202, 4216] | 1.09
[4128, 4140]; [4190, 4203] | 1.02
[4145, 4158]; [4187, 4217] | 1.06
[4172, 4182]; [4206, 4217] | 1.07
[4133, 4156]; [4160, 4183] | 1.02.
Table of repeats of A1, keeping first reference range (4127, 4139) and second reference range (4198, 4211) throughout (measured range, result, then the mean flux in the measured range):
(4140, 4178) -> 1.4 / 34.2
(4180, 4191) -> 0.6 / 34.7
